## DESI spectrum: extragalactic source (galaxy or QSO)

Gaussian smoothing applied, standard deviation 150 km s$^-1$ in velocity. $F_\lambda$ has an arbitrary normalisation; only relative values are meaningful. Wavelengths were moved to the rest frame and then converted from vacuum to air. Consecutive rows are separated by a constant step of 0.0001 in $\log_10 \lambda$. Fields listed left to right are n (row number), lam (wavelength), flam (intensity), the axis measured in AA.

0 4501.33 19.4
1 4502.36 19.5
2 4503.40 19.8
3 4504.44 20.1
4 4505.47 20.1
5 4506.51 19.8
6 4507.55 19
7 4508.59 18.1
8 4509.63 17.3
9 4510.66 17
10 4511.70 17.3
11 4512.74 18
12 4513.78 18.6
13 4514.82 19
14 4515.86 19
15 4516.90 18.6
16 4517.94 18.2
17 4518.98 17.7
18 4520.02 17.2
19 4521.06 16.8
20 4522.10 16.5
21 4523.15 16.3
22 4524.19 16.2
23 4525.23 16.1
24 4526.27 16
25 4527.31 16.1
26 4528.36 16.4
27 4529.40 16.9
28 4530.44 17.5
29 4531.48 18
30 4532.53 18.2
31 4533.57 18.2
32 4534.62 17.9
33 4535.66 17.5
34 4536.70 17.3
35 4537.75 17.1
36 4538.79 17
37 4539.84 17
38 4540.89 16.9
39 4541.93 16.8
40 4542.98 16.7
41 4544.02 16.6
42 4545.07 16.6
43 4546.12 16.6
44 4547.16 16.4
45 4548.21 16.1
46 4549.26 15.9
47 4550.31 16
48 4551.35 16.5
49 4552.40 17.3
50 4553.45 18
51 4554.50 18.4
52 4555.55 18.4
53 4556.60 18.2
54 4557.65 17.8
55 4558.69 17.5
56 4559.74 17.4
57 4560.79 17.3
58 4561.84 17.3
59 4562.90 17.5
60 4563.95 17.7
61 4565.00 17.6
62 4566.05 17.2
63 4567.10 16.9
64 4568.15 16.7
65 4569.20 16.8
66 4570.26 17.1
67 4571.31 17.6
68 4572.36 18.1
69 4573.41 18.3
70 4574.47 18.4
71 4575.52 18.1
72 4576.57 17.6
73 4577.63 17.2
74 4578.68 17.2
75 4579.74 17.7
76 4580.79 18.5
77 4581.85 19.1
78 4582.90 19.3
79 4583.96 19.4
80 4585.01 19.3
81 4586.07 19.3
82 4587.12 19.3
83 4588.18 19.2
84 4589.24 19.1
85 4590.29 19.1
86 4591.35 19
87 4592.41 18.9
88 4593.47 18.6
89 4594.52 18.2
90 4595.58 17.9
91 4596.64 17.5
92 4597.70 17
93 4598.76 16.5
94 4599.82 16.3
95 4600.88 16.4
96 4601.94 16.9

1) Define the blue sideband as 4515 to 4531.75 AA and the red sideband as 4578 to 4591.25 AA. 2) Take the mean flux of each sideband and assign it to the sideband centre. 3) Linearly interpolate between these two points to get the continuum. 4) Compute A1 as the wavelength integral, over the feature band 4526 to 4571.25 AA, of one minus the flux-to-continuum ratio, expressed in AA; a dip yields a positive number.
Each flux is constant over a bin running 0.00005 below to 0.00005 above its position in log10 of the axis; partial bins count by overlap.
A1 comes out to 1.7 AA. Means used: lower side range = 17.1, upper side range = 18.9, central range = 17.2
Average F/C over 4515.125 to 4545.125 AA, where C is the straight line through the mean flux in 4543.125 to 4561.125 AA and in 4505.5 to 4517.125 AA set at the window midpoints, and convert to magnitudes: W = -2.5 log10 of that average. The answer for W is 0.04 mag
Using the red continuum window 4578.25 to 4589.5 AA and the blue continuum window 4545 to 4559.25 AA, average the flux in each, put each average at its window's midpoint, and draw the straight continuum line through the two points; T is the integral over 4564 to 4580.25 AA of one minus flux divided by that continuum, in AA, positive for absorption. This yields 0.6 AA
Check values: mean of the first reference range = 17.1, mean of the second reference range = 18.9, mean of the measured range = 17.5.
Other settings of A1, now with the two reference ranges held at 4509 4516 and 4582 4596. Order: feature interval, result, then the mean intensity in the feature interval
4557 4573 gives 1.1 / 17.4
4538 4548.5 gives 1.0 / 16.7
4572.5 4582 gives 0.4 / 18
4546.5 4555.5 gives 0.8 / 16.9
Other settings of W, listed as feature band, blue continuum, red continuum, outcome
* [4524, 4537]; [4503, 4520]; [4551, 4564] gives 0.06 mag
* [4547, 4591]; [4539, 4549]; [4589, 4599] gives -0.03 mag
